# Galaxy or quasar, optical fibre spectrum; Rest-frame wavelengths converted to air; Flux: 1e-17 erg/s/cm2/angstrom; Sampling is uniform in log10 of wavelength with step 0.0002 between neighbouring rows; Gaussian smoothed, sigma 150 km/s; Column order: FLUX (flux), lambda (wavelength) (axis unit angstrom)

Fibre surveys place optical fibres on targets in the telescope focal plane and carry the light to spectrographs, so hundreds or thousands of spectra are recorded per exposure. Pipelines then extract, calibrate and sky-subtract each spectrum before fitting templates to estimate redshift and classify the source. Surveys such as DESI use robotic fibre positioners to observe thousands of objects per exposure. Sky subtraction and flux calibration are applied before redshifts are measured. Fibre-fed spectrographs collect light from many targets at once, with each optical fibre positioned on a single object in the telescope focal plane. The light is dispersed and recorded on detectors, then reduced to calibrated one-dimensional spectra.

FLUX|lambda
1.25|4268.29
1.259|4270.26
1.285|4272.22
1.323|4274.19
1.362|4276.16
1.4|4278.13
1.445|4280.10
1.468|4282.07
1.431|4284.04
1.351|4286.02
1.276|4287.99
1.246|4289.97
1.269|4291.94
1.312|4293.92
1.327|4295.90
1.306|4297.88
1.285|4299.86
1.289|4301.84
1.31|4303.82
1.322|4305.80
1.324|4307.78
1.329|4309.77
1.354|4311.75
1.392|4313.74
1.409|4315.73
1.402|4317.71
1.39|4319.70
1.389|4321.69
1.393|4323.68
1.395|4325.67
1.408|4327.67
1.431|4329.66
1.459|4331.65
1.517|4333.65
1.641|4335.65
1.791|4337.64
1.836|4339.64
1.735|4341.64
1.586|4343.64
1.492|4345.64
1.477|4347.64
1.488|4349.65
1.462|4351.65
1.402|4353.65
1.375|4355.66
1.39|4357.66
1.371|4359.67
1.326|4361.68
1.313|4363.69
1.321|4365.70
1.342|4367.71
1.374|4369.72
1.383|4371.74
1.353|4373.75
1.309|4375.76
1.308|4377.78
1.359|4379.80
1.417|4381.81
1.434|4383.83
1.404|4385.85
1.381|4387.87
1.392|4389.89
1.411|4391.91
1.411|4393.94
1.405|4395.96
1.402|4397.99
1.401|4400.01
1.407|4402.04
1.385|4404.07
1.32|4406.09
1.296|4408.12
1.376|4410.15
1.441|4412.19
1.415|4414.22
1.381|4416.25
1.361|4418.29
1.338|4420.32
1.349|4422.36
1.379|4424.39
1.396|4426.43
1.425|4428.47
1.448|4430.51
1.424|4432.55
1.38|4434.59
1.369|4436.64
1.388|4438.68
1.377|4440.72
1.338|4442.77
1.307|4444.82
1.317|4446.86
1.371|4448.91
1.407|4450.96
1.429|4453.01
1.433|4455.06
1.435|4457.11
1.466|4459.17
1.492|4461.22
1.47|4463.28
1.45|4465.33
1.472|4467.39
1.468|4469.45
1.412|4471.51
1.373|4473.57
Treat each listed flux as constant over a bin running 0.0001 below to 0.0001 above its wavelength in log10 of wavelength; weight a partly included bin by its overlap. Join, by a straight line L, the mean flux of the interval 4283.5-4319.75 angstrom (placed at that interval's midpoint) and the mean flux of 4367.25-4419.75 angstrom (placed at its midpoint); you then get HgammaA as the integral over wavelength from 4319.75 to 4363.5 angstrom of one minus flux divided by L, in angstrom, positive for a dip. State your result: -4.4 angstrom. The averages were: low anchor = 1.33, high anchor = 1.38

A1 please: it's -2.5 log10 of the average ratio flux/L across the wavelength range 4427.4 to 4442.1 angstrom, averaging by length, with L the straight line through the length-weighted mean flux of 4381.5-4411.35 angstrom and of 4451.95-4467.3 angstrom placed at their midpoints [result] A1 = 0.02 mag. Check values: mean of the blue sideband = 1.39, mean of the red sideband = 1.45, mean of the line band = 1.4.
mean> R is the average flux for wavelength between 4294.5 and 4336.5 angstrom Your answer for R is 1.38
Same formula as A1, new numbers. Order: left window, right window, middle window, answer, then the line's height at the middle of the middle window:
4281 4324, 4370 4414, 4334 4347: -0.221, 1.36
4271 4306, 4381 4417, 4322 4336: -0.074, 1.36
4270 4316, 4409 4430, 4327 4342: -0.183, 1.35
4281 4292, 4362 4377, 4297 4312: 0.026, 1.35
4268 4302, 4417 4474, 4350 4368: -0.008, 1.36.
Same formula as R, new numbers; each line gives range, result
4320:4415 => 1.43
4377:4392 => 1.39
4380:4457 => 1.39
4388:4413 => 1.39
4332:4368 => 1.49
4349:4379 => 1.37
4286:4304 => 1.29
